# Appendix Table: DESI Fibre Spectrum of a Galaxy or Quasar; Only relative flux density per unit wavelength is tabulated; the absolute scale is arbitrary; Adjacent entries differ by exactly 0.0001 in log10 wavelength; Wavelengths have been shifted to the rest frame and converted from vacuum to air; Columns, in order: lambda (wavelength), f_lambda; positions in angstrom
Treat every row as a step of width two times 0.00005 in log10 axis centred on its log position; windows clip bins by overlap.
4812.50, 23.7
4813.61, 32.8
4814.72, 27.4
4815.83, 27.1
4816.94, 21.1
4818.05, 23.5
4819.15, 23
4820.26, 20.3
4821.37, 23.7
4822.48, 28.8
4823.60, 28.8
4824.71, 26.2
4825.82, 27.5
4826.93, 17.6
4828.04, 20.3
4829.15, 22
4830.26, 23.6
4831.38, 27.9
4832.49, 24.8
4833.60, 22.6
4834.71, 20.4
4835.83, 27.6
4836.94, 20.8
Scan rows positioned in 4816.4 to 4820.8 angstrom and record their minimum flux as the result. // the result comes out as 20.3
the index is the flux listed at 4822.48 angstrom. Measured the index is 28.8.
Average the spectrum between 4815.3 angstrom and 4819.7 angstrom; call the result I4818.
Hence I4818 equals 23.7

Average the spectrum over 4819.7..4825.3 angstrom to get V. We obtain 25.5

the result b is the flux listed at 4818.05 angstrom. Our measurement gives 23.5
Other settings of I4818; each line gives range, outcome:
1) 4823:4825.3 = 27.4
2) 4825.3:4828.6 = 21.8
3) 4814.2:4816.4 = 27.2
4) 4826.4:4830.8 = 20.9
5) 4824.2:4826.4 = 26.8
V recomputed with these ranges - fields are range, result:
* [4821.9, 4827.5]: 25.7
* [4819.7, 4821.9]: 22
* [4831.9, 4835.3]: 22.7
